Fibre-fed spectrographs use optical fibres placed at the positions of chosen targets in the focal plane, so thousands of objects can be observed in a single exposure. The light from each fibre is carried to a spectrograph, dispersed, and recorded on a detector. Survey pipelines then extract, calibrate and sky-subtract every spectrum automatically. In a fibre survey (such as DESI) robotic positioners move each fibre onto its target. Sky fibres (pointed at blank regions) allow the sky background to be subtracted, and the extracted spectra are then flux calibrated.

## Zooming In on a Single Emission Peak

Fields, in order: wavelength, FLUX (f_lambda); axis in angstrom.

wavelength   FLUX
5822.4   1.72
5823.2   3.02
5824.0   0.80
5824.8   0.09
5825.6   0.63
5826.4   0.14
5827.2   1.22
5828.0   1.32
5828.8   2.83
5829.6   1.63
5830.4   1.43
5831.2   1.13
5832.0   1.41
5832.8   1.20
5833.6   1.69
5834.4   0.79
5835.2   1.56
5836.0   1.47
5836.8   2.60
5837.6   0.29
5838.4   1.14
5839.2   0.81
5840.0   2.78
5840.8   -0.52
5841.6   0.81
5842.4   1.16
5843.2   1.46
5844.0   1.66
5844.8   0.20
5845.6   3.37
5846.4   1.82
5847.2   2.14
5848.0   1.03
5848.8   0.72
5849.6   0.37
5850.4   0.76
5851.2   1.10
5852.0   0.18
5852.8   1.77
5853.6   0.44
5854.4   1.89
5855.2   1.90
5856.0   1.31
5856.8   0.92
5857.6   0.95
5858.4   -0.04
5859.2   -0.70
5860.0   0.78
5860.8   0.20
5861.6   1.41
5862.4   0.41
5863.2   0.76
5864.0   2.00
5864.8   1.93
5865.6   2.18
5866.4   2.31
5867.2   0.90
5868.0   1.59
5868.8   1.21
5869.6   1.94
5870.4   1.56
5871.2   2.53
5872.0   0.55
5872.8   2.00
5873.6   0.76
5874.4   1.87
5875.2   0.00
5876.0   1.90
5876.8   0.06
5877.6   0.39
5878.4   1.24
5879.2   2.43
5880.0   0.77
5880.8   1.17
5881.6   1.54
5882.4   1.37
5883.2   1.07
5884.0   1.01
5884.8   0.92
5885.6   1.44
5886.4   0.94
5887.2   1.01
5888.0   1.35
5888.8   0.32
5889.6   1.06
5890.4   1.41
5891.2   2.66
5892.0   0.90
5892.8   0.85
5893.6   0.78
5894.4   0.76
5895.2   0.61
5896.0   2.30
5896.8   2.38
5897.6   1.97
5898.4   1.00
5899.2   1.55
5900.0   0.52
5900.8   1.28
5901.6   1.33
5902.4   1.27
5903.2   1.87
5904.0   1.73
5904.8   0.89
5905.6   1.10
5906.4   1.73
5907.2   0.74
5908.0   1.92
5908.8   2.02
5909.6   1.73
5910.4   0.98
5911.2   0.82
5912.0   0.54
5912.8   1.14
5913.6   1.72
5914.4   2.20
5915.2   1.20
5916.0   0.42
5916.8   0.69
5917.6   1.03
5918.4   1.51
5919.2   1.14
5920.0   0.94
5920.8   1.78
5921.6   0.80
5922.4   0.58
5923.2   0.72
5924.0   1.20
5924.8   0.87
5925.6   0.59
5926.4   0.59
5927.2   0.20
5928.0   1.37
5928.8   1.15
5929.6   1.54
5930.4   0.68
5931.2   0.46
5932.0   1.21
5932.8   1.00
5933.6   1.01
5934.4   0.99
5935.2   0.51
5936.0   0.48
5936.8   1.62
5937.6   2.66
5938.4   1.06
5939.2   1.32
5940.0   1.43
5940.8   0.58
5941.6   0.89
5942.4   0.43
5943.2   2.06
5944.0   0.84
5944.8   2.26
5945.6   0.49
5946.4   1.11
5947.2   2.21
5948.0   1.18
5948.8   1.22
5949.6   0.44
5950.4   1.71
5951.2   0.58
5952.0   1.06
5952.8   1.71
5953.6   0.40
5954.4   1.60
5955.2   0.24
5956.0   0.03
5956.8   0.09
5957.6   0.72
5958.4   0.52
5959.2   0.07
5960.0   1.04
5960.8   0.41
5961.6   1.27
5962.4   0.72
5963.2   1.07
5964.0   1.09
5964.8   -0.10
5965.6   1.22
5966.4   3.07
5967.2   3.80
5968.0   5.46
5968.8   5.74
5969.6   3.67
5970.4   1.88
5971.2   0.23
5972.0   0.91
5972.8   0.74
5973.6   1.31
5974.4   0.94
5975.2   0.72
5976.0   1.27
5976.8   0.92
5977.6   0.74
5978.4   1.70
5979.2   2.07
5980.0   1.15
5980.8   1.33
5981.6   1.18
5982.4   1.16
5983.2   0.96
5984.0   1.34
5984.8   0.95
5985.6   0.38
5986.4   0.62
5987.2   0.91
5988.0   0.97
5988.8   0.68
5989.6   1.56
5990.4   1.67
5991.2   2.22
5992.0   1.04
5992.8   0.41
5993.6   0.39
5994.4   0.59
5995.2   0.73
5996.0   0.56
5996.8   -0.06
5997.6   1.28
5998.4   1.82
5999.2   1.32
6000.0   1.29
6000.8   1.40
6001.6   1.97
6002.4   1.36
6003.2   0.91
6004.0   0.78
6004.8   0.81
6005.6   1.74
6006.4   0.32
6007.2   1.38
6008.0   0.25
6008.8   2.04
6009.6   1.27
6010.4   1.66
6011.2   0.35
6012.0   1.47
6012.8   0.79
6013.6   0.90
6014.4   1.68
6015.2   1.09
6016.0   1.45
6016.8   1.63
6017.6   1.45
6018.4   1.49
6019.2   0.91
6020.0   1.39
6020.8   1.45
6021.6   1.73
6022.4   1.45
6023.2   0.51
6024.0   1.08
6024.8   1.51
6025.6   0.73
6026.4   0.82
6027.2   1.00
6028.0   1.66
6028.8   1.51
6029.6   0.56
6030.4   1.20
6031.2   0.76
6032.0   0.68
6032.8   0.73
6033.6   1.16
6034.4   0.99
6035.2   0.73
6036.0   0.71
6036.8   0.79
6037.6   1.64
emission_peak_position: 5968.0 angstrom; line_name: Hbeta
